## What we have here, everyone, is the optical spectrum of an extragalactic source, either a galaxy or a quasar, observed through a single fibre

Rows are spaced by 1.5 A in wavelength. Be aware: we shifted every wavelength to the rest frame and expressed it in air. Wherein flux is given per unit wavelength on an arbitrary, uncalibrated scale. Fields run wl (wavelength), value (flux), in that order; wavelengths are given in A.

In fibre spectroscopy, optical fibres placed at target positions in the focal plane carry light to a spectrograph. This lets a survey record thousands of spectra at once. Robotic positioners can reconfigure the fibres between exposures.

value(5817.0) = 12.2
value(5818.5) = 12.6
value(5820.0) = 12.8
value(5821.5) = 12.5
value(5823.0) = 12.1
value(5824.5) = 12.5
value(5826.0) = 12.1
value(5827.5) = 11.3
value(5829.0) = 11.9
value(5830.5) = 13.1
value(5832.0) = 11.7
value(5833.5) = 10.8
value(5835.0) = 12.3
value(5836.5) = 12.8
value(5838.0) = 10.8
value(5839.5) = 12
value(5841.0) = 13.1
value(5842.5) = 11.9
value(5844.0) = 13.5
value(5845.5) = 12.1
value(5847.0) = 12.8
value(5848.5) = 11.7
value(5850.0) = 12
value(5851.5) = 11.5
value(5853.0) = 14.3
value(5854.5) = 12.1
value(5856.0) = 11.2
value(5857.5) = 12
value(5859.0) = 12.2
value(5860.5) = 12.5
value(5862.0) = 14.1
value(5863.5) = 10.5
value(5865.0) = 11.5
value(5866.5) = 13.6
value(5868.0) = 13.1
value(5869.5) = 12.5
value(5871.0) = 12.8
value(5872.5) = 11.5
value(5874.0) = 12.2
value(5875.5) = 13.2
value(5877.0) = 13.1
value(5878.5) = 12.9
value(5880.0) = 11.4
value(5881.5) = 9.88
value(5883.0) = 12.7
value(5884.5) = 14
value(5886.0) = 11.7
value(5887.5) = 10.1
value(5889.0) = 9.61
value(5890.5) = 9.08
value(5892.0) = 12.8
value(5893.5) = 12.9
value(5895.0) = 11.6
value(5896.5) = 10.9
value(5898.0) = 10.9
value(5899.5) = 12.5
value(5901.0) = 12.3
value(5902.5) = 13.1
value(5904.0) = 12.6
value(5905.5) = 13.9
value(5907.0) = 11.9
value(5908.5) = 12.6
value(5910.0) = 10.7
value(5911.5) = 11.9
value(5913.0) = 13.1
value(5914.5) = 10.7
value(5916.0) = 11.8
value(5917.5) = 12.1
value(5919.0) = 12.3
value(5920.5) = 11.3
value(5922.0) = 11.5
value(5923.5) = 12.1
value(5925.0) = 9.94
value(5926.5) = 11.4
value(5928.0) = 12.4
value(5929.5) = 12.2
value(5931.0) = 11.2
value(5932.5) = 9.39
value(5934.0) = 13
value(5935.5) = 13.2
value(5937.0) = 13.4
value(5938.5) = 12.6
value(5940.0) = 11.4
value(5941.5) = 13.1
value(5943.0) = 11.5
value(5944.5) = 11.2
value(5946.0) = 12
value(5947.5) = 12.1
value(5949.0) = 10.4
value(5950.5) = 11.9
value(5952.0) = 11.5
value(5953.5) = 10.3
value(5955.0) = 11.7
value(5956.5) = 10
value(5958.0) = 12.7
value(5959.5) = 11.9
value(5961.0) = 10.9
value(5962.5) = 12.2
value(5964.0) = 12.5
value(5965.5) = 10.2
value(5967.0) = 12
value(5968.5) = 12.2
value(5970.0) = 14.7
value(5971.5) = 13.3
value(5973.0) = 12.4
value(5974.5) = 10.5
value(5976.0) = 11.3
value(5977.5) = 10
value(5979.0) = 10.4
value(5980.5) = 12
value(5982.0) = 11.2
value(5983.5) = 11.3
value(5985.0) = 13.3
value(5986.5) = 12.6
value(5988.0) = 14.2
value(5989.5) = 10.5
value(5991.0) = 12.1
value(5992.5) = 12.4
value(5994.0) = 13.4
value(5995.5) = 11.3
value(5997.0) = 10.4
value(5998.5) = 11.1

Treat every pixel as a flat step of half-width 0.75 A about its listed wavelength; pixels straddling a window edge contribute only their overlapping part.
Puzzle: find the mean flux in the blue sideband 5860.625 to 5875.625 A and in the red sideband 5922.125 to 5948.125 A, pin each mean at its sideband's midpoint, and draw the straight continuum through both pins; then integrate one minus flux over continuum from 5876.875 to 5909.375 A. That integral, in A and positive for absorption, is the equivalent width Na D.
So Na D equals 0.9 A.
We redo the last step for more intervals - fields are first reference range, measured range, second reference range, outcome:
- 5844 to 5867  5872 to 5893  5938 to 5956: 0.6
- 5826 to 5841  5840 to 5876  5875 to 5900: -1.8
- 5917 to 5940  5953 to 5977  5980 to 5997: 0.5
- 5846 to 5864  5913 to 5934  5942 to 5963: 0.3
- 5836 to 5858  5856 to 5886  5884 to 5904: -1.0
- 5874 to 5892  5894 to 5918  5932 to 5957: -0.7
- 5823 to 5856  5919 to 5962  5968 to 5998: 1.3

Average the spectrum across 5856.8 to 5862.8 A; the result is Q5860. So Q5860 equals 12.7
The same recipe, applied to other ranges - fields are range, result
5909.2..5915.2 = 11.6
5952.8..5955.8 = 11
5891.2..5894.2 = 12.8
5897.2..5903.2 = 12.2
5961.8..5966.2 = 11.6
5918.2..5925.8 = 11.4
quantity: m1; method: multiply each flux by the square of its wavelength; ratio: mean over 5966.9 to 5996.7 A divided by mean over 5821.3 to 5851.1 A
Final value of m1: 1.0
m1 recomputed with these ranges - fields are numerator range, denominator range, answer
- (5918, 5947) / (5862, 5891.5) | 1.01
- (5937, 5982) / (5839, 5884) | 0.98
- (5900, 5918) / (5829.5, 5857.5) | 1.03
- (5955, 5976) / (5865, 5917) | 1.02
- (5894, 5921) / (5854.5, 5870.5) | 0.99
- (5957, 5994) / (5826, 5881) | 1.02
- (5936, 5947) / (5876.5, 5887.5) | 1.03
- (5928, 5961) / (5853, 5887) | 0.98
